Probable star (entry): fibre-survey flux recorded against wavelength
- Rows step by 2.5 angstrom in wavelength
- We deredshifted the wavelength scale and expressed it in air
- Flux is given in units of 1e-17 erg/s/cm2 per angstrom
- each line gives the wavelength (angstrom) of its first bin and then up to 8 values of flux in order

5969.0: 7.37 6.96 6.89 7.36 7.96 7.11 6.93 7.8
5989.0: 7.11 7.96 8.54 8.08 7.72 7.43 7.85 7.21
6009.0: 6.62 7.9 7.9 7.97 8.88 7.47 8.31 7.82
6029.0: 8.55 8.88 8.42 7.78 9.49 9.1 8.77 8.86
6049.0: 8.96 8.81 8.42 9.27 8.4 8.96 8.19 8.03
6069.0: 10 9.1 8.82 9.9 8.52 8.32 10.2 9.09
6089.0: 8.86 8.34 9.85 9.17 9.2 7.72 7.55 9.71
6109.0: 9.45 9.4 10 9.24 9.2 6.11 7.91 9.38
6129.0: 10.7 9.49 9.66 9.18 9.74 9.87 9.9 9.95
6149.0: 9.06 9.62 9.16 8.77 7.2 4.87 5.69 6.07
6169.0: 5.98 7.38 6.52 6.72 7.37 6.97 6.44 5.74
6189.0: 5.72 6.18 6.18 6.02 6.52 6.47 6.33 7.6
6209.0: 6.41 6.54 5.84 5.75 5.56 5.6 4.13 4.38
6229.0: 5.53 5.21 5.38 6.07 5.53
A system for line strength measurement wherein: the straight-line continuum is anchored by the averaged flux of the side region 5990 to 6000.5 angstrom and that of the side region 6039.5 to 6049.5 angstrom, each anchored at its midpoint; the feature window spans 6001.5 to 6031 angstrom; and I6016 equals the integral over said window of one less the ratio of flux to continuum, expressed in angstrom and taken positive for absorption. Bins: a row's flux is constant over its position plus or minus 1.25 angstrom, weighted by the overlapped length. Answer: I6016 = 2.0 angstrom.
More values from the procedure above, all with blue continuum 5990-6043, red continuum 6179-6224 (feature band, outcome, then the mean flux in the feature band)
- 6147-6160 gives -4.21 angstrom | 8.86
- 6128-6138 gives -4.10 angstrom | 9.73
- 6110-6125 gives -3.41 angstrom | 8.67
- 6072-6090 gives -4.06 angstrom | 9.1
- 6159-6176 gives 0.91 angstrom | 6.2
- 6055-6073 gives -2.94 angstrom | 8.84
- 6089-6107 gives -3.72 angstrom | 8.76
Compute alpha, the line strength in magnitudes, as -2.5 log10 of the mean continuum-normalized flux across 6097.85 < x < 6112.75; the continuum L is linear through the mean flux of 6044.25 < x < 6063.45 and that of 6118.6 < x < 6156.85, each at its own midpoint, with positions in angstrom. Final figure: 0.028 mag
